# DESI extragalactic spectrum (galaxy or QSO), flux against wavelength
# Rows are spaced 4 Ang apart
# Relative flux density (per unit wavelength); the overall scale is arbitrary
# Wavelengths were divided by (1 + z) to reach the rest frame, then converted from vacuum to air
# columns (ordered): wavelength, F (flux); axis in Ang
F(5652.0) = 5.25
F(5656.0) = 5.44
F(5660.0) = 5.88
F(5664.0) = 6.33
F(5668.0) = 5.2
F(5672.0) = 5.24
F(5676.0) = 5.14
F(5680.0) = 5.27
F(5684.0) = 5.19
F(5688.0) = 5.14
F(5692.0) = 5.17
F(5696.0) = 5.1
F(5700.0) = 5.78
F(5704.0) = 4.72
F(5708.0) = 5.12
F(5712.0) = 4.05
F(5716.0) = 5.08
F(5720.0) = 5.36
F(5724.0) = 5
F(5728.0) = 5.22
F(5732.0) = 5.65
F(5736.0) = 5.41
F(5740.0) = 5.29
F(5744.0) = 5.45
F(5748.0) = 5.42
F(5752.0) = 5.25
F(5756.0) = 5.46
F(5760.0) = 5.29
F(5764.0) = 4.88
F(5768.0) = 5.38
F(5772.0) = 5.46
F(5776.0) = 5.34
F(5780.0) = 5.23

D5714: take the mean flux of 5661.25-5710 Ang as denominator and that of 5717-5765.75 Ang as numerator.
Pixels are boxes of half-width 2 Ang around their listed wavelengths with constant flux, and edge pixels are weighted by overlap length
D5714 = 1.00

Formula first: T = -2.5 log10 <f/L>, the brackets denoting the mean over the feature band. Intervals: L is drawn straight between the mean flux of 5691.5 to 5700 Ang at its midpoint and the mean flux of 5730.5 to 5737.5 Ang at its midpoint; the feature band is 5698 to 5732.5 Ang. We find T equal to 0.07 mag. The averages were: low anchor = 5.28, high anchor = 5.53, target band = 5.09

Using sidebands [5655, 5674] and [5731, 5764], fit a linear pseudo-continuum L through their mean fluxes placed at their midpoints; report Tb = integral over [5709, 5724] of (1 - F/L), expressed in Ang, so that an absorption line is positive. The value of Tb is 1.62 Ang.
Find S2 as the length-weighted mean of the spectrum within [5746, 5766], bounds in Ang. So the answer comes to 5.26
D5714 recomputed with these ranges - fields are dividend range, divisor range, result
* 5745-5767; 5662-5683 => 0.97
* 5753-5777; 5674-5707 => 1.02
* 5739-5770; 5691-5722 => 1.05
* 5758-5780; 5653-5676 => 0.95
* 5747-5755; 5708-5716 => 1.17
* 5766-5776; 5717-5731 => 1.04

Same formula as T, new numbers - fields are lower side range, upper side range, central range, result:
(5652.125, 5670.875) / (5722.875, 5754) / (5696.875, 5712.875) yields 0.10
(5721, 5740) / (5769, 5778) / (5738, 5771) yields 0.01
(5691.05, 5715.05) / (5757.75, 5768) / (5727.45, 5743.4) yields -0.07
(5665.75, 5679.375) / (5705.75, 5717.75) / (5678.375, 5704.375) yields -0.05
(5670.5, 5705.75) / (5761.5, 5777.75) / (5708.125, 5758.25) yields 0.00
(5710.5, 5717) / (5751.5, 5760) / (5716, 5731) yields -0.11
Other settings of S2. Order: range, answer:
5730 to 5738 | 5.53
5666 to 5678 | 5.19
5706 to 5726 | 4.92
